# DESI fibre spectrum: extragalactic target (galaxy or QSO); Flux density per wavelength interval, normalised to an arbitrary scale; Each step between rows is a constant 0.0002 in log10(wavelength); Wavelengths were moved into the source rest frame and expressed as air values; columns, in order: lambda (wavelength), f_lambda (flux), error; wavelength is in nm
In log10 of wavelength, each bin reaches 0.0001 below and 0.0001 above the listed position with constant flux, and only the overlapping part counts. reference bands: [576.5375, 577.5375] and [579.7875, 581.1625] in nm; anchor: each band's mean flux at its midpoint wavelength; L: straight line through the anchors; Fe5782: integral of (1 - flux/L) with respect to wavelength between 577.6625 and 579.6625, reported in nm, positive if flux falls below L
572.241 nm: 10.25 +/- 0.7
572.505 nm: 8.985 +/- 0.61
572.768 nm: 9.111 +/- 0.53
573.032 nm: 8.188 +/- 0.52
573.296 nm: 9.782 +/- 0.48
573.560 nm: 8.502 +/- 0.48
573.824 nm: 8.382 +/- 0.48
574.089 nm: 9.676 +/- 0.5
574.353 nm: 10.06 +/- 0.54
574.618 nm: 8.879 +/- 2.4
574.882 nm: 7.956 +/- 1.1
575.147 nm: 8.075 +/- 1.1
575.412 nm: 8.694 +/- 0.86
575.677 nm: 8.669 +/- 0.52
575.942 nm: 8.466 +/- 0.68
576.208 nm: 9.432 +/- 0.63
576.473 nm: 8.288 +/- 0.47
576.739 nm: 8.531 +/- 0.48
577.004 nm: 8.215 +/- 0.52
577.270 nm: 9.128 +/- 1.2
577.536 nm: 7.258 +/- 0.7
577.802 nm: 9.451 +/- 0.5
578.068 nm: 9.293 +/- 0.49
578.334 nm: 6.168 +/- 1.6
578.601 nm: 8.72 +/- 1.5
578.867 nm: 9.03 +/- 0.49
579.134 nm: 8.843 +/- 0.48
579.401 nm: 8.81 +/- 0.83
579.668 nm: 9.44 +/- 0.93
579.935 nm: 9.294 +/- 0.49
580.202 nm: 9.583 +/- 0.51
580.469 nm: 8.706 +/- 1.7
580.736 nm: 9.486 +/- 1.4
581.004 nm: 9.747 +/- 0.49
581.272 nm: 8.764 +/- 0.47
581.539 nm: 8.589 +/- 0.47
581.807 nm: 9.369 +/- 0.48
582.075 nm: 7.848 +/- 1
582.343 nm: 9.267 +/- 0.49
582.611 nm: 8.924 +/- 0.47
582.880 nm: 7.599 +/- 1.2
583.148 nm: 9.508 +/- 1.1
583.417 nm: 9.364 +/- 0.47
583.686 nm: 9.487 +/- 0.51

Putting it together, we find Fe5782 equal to 0.04 nm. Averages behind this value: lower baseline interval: 8.42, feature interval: 8.66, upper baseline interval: 9.35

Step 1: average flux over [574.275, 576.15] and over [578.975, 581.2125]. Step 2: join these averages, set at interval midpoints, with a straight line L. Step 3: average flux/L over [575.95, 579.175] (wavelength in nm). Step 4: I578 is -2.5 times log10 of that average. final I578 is 0.05 mag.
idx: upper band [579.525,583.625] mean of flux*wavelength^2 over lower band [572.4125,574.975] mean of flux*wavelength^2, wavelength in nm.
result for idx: 1.0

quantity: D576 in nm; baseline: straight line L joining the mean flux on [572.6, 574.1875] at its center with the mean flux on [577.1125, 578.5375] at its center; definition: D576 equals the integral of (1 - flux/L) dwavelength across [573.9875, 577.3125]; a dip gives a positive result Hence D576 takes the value -0.06 nm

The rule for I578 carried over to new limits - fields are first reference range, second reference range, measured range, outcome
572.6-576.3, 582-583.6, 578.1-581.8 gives -0.01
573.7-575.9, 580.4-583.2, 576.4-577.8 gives 0.05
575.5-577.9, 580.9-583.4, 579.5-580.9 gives -0.06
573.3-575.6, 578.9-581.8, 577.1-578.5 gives 0.09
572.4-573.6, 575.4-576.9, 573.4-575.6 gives 0.00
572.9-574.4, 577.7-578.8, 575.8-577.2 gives 0.01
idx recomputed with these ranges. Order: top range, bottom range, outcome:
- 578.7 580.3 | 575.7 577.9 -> 1.08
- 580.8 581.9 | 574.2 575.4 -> 1.07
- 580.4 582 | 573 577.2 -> 1.06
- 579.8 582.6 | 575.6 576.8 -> 1.06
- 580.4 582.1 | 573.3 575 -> 1.03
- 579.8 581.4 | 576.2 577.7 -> 1.11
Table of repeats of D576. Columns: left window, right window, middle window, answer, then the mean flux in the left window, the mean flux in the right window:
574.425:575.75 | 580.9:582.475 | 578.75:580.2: -0.057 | 8.52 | 8.92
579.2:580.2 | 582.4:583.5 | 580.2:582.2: 0.015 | 9.21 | 8.85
